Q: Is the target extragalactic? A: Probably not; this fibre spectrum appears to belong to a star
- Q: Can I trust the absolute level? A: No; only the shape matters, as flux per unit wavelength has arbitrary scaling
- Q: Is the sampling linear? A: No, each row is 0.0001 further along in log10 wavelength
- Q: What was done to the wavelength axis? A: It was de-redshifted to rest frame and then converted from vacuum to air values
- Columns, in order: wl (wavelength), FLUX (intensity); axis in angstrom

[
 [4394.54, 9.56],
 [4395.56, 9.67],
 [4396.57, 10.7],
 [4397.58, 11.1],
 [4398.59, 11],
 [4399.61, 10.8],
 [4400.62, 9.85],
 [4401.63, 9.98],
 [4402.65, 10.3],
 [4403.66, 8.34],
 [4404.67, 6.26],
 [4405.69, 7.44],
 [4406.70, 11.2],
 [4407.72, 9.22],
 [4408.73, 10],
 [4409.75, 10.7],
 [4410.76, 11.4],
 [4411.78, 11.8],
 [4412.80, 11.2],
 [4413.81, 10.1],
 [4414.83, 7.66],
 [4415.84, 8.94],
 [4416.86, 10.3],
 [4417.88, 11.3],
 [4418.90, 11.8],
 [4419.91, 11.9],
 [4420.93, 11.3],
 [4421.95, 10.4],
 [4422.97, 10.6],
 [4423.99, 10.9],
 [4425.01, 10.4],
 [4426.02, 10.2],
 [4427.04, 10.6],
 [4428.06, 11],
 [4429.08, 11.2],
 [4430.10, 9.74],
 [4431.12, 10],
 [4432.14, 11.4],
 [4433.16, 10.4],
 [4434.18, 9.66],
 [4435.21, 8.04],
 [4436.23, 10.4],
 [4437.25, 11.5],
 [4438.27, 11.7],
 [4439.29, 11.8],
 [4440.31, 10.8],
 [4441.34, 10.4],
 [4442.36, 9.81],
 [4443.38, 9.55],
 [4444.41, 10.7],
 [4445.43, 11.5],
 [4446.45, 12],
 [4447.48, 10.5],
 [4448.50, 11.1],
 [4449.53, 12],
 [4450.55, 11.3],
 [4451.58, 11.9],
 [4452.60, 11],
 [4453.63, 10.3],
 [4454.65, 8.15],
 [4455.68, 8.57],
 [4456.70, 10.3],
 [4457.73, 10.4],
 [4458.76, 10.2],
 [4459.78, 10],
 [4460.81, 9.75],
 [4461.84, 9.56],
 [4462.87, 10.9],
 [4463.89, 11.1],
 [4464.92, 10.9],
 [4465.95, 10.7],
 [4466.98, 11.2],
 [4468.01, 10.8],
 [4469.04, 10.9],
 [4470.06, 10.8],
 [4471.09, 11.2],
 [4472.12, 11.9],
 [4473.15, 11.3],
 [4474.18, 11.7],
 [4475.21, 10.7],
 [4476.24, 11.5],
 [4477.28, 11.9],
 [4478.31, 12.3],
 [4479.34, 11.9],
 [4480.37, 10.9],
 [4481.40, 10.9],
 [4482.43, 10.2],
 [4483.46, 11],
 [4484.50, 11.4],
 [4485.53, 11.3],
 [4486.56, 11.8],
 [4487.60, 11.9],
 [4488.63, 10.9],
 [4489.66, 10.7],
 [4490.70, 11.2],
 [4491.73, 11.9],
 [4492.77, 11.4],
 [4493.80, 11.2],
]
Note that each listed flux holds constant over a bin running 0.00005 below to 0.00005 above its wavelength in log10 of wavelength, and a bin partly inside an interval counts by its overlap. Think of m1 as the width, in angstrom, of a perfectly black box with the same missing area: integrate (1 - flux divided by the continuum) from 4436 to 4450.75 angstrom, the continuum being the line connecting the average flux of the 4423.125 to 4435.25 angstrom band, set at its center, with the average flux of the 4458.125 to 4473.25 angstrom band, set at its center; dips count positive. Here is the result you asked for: -0.7 angstrom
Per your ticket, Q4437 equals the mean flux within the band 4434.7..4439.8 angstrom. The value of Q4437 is 10.7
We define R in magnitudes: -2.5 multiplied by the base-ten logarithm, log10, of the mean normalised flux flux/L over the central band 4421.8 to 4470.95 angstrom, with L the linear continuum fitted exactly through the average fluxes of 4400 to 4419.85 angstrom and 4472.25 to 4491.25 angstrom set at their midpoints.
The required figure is 0.01 mag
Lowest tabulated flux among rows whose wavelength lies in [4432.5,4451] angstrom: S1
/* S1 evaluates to 8.04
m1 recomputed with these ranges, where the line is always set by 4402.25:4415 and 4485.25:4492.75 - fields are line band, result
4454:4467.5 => 0.83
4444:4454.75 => -0.51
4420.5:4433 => -0.68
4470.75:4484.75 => -0.25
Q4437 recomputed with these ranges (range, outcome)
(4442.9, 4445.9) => 10.6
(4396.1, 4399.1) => 10.9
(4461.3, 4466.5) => 10.6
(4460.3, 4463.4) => 10.1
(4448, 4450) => 11.5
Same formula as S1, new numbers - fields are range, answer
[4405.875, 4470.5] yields 7.66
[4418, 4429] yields 10.2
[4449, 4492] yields 8.15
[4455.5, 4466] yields 8.57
